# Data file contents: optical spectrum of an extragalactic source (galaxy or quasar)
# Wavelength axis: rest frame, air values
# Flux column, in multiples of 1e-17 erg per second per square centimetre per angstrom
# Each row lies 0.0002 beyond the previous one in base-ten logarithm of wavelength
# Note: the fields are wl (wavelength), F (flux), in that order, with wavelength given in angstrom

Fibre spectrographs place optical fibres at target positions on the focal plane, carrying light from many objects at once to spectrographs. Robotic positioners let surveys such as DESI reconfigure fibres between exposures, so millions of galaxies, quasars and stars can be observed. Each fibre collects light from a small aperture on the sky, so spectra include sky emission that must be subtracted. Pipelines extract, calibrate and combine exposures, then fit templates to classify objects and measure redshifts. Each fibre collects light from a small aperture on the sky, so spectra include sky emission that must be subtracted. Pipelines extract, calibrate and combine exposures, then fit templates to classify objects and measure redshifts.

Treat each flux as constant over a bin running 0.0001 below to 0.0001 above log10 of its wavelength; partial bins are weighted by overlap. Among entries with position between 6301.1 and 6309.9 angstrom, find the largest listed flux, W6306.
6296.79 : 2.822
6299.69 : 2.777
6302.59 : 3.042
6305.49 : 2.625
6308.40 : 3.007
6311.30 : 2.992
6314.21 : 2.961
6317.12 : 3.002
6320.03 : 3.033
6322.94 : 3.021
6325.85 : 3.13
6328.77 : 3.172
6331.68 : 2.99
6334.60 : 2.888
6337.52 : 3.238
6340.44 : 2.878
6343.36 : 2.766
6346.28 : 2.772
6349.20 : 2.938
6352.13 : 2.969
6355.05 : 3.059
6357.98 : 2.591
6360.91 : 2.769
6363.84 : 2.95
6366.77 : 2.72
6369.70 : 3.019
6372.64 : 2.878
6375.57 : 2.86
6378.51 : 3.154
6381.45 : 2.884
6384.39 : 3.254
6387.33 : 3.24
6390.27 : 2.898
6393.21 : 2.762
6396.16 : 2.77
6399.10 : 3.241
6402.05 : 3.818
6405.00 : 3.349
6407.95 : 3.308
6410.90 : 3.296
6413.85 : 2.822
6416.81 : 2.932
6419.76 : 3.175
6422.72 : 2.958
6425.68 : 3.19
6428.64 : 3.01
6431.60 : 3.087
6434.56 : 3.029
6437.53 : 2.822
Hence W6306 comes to 3.042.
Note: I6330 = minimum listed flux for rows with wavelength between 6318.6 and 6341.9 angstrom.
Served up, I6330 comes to 2.878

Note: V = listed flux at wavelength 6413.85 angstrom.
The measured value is 2.822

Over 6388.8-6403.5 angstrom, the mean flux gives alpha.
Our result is 3.1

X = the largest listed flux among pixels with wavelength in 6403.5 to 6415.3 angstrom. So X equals 3.349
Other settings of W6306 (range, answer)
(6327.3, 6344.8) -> 3.238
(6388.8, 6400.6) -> 3.241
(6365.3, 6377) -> 3.019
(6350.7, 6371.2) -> 3.059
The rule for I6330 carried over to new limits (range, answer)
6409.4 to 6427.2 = 2.822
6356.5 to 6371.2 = 2.591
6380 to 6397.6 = 2.762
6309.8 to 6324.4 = 2.961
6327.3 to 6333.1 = 2.99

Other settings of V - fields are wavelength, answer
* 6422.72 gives 2.958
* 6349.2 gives 2.938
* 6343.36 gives 2.766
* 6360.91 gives 2.769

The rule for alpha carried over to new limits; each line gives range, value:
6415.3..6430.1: 3.05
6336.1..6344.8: 2.96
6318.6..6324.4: 3.03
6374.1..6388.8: 3.08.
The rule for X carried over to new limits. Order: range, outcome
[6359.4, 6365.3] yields 2.95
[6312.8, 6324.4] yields 3.033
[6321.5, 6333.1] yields 3.172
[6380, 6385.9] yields 3.254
